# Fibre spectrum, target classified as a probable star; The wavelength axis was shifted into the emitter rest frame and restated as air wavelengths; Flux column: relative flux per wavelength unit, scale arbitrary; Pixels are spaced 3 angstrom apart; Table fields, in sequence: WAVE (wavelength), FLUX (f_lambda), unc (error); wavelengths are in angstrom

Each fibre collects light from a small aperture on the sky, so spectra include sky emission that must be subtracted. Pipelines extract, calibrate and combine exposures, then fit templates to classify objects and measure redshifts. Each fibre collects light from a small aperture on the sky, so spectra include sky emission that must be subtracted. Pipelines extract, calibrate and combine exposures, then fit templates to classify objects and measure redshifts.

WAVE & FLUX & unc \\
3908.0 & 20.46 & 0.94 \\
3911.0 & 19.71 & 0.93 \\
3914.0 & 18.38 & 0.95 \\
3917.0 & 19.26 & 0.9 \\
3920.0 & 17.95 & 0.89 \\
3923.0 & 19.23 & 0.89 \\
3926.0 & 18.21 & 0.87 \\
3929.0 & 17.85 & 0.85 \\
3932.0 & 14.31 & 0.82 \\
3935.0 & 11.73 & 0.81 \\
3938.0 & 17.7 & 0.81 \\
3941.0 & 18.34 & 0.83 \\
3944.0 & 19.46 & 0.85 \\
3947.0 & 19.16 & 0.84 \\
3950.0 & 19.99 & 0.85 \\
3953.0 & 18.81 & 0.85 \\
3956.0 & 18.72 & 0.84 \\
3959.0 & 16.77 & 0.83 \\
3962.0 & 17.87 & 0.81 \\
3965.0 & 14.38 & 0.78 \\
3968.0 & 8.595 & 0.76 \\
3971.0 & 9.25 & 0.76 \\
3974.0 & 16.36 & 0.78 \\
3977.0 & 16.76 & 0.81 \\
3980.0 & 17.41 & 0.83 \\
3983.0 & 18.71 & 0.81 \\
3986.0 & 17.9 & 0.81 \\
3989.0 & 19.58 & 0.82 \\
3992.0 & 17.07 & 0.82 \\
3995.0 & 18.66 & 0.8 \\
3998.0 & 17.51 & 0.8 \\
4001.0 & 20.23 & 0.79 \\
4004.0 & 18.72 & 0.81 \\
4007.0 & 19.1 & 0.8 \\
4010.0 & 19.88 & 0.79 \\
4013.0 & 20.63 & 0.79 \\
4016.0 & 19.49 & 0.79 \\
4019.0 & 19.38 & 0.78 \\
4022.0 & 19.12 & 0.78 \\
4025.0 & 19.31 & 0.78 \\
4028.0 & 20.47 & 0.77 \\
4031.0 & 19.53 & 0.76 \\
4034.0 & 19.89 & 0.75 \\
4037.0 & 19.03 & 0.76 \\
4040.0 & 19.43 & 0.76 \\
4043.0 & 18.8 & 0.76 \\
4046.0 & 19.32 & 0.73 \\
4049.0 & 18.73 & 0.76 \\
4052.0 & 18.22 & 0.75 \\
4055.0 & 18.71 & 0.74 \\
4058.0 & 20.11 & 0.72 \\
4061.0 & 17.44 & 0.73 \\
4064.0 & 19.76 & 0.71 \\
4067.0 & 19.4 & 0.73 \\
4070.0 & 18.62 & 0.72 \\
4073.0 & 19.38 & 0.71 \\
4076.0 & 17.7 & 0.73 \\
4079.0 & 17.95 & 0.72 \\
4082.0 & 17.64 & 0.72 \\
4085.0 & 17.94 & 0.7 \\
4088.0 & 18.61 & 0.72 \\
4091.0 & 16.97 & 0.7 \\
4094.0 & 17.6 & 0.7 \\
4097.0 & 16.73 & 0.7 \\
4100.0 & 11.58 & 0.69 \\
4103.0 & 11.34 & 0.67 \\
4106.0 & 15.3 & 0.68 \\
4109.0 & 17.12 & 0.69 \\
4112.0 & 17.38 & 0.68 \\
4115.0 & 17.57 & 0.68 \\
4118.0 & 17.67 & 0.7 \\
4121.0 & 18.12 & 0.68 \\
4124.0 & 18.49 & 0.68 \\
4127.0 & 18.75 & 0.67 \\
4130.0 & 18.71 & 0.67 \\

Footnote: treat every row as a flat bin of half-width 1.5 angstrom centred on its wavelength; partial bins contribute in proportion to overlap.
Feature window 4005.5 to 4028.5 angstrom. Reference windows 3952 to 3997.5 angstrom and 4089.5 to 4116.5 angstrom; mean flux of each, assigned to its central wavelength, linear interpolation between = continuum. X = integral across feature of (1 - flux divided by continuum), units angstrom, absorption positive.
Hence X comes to -4.9 angstrom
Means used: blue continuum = 16.5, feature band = 19.6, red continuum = 15.7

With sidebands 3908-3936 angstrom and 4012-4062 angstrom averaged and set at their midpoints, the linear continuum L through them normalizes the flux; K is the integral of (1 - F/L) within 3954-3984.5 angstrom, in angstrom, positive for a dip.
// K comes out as 4.6 angstrom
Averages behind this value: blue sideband 17.7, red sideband 19.3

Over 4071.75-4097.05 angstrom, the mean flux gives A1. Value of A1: 17.9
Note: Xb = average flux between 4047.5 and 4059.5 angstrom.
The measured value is 18.9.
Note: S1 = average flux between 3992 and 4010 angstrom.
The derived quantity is 18.8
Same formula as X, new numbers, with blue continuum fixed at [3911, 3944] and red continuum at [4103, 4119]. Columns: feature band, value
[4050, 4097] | -4.7 angstrom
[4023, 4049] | -3.9 angstrom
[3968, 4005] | 0.4 angstrom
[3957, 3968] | 1.2 angstrom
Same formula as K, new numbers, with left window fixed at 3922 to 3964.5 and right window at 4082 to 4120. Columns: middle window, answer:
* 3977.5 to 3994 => -0.7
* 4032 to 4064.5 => -4.3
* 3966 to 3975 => 3.2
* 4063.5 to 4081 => -2.2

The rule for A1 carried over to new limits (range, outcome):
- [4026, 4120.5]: 17.9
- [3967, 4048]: 18.2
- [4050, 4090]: 18.6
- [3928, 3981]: 16.3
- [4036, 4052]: 19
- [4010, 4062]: 19.3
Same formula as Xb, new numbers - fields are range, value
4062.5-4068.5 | 19.6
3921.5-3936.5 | 16.3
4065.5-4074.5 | 19.1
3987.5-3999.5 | 18.2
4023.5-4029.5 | 19.9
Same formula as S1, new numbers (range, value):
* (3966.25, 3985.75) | 14.7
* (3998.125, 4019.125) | 19.5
